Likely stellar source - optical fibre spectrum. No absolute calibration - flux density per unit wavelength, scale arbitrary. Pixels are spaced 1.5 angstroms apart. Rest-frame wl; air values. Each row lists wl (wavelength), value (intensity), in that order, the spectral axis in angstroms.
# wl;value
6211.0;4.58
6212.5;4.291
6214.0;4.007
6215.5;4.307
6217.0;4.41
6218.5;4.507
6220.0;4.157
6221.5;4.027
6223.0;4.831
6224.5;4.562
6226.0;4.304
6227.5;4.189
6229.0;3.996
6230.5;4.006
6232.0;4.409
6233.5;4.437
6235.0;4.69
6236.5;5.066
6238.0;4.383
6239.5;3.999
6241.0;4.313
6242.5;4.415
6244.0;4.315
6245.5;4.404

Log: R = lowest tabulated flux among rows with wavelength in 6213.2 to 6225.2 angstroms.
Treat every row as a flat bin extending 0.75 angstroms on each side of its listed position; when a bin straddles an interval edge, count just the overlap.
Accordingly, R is 4.007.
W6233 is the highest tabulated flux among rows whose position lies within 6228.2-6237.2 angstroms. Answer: 5.066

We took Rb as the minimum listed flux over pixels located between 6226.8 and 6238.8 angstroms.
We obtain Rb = 3.996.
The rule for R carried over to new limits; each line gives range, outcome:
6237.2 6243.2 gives 3.999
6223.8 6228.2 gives 4.189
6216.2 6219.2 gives 4.41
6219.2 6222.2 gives 4.027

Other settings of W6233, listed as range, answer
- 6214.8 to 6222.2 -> 4.507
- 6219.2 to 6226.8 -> 4.831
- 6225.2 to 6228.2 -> 4.304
